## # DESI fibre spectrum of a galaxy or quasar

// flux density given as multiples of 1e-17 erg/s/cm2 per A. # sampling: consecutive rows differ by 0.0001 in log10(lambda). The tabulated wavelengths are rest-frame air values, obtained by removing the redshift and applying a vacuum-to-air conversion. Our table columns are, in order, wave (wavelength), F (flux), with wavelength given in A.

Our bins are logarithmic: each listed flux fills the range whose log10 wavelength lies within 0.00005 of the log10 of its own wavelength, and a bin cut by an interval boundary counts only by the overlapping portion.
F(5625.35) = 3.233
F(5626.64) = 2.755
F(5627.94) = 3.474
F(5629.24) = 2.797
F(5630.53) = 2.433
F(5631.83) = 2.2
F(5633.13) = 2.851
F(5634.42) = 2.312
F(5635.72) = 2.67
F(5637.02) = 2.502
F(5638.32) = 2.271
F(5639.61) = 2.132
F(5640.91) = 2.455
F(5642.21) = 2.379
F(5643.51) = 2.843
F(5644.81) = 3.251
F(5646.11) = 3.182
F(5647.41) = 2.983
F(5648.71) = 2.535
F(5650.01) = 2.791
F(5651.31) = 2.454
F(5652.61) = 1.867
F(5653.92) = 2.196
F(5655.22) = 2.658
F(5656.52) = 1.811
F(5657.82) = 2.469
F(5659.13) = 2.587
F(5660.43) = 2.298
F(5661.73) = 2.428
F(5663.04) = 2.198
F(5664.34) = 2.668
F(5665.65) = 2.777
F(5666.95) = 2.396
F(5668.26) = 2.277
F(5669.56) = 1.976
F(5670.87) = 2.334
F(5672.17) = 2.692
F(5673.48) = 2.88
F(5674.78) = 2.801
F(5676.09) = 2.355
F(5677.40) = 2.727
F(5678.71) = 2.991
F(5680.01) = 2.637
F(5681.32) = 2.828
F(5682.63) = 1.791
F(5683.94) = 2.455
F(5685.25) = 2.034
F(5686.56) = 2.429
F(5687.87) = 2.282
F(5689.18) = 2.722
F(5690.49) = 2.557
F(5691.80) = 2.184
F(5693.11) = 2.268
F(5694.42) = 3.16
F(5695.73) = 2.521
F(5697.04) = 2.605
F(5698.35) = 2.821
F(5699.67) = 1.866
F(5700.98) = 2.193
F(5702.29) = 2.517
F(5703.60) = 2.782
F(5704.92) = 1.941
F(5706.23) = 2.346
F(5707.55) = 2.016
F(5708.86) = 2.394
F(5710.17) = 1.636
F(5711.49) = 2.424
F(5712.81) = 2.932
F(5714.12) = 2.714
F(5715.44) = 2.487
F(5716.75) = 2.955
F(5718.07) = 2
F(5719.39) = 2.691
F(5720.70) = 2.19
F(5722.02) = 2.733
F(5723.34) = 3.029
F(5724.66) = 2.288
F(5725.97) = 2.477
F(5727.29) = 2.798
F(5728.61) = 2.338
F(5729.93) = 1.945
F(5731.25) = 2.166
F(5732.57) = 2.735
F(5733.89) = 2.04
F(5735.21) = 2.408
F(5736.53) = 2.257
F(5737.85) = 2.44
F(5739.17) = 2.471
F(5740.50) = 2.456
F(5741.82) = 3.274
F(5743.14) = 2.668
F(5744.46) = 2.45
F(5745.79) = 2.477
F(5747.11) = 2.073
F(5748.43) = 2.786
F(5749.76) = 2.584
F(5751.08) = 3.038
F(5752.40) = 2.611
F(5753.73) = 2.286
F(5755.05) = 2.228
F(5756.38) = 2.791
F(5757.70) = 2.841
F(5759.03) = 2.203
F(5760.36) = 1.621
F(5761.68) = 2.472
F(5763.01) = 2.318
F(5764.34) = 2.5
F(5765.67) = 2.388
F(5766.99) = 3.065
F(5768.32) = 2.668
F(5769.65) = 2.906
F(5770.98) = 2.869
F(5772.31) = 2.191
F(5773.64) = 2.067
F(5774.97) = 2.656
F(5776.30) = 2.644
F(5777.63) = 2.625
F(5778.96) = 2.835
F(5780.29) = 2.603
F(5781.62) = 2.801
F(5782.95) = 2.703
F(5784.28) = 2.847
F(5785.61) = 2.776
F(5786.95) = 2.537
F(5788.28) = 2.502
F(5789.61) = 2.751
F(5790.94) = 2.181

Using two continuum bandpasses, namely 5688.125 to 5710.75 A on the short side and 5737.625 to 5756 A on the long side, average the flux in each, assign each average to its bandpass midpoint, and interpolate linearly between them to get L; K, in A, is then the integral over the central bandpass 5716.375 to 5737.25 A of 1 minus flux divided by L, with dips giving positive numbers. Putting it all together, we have 0.46 A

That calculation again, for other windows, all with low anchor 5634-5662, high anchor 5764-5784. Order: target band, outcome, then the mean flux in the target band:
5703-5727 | 1.18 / 2.45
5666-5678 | 0.15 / 2.5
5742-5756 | 0.34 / 2.55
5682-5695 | 0.84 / 2.38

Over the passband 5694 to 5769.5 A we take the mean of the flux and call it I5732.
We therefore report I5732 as 2.48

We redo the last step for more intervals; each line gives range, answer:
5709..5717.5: 2.51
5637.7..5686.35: 2.5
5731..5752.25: 2.53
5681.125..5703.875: 2.43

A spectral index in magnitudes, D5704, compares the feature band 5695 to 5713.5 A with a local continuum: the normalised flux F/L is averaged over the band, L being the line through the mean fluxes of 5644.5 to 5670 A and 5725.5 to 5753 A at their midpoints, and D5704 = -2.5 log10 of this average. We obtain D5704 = 0.06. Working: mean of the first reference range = 2.48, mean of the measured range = 2.36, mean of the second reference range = 2.5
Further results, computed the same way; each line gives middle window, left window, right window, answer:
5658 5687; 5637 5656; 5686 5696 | 0.02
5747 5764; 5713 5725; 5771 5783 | 0.05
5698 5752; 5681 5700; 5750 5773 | 0.01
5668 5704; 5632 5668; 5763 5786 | 0.03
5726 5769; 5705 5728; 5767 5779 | 0.03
